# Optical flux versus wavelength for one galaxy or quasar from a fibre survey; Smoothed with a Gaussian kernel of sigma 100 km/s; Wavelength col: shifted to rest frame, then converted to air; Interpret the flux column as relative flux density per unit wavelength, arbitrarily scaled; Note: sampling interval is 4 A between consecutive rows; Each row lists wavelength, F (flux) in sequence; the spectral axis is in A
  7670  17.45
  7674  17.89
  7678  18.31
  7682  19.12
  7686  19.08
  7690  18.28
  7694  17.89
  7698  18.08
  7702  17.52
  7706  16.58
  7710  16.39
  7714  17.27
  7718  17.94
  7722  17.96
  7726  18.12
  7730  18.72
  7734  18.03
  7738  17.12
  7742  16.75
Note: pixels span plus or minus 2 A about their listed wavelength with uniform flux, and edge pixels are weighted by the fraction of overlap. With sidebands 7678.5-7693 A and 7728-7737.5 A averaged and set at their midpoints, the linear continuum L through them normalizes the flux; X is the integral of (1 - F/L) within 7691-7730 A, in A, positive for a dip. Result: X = 1.73 A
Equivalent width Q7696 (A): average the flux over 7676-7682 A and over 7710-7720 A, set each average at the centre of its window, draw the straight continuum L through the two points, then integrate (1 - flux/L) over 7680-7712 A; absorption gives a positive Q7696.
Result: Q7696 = 0.3 A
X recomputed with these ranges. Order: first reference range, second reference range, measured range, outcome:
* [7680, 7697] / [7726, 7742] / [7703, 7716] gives 1.0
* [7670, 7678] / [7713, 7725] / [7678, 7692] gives -0.7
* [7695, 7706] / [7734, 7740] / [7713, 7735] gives -0.7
